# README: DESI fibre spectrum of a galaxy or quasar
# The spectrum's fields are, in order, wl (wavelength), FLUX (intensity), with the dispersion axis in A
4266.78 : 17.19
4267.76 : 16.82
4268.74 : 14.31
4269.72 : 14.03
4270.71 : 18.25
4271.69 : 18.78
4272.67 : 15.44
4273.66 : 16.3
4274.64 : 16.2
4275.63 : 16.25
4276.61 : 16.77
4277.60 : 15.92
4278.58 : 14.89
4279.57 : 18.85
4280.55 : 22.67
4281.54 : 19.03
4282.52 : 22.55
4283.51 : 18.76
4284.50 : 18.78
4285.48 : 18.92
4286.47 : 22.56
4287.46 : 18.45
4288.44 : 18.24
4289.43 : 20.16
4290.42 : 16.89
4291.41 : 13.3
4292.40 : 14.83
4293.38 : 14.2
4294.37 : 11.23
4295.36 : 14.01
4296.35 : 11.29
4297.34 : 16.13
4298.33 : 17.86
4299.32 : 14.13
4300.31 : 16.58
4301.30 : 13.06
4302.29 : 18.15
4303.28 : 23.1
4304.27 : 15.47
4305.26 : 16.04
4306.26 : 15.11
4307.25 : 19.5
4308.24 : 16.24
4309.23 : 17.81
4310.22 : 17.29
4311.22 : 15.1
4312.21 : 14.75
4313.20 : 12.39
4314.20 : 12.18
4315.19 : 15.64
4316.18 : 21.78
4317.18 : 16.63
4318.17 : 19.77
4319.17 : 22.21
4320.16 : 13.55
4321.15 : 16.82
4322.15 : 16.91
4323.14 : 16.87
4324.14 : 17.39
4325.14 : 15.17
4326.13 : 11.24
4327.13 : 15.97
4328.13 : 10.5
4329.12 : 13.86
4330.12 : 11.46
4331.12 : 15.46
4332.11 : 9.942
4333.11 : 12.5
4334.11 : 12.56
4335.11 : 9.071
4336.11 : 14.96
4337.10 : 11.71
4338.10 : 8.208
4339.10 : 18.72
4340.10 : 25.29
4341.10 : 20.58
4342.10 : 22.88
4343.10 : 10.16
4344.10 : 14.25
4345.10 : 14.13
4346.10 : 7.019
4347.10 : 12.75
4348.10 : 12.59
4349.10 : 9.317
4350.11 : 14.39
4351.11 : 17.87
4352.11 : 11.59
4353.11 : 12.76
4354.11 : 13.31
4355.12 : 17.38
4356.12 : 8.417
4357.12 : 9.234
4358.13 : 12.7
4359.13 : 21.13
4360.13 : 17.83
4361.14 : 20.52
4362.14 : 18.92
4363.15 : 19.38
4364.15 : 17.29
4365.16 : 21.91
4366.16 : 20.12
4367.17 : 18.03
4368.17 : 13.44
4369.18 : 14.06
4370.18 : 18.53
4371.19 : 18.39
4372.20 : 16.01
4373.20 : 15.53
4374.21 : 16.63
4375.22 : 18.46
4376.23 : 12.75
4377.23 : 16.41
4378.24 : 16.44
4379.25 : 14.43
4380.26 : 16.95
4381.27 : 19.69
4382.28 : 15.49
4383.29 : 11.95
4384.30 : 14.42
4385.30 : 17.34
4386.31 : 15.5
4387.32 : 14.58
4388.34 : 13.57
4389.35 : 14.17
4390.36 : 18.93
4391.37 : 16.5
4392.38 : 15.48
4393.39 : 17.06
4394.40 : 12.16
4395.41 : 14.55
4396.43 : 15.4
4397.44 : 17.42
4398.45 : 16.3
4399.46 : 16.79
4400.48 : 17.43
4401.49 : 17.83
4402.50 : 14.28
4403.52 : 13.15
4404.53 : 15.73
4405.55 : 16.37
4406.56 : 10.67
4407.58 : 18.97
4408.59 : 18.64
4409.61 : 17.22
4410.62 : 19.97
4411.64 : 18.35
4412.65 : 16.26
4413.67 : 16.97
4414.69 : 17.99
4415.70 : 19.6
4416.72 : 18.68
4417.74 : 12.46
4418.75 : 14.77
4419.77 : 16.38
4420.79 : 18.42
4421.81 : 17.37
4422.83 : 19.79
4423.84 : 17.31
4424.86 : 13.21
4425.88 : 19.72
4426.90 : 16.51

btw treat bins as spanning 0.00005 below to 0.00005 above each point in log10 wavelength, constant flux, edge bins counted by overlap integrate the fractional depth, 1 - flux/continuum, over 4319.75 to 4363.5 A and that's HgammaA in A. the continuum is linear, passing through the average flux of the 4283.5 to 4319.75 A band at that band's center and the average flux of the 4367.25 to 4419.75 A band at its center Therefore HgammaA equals 5.2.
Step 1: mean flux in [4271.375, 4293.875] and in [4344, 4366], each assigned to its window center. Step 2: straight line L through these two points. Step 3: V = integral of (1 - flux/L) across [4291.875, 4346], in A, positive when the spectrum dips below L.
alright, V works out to 3.1 A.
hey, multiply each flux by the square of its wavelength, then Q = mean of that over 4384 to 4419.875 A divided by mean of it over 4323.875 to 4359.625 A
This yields 1.2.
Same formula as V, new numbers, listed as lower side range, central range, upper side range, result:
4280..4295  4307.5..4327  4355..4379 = 1.3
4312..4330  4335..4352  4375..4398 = 1.4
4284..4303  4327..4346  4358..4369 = 3.7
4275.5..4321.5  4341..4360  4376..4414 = 3.1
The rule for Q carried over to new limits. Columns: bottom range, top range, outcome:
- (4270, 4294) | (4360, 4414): 0.98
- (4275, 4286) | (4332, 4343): 0.84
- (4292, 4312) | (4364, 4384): 1.08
